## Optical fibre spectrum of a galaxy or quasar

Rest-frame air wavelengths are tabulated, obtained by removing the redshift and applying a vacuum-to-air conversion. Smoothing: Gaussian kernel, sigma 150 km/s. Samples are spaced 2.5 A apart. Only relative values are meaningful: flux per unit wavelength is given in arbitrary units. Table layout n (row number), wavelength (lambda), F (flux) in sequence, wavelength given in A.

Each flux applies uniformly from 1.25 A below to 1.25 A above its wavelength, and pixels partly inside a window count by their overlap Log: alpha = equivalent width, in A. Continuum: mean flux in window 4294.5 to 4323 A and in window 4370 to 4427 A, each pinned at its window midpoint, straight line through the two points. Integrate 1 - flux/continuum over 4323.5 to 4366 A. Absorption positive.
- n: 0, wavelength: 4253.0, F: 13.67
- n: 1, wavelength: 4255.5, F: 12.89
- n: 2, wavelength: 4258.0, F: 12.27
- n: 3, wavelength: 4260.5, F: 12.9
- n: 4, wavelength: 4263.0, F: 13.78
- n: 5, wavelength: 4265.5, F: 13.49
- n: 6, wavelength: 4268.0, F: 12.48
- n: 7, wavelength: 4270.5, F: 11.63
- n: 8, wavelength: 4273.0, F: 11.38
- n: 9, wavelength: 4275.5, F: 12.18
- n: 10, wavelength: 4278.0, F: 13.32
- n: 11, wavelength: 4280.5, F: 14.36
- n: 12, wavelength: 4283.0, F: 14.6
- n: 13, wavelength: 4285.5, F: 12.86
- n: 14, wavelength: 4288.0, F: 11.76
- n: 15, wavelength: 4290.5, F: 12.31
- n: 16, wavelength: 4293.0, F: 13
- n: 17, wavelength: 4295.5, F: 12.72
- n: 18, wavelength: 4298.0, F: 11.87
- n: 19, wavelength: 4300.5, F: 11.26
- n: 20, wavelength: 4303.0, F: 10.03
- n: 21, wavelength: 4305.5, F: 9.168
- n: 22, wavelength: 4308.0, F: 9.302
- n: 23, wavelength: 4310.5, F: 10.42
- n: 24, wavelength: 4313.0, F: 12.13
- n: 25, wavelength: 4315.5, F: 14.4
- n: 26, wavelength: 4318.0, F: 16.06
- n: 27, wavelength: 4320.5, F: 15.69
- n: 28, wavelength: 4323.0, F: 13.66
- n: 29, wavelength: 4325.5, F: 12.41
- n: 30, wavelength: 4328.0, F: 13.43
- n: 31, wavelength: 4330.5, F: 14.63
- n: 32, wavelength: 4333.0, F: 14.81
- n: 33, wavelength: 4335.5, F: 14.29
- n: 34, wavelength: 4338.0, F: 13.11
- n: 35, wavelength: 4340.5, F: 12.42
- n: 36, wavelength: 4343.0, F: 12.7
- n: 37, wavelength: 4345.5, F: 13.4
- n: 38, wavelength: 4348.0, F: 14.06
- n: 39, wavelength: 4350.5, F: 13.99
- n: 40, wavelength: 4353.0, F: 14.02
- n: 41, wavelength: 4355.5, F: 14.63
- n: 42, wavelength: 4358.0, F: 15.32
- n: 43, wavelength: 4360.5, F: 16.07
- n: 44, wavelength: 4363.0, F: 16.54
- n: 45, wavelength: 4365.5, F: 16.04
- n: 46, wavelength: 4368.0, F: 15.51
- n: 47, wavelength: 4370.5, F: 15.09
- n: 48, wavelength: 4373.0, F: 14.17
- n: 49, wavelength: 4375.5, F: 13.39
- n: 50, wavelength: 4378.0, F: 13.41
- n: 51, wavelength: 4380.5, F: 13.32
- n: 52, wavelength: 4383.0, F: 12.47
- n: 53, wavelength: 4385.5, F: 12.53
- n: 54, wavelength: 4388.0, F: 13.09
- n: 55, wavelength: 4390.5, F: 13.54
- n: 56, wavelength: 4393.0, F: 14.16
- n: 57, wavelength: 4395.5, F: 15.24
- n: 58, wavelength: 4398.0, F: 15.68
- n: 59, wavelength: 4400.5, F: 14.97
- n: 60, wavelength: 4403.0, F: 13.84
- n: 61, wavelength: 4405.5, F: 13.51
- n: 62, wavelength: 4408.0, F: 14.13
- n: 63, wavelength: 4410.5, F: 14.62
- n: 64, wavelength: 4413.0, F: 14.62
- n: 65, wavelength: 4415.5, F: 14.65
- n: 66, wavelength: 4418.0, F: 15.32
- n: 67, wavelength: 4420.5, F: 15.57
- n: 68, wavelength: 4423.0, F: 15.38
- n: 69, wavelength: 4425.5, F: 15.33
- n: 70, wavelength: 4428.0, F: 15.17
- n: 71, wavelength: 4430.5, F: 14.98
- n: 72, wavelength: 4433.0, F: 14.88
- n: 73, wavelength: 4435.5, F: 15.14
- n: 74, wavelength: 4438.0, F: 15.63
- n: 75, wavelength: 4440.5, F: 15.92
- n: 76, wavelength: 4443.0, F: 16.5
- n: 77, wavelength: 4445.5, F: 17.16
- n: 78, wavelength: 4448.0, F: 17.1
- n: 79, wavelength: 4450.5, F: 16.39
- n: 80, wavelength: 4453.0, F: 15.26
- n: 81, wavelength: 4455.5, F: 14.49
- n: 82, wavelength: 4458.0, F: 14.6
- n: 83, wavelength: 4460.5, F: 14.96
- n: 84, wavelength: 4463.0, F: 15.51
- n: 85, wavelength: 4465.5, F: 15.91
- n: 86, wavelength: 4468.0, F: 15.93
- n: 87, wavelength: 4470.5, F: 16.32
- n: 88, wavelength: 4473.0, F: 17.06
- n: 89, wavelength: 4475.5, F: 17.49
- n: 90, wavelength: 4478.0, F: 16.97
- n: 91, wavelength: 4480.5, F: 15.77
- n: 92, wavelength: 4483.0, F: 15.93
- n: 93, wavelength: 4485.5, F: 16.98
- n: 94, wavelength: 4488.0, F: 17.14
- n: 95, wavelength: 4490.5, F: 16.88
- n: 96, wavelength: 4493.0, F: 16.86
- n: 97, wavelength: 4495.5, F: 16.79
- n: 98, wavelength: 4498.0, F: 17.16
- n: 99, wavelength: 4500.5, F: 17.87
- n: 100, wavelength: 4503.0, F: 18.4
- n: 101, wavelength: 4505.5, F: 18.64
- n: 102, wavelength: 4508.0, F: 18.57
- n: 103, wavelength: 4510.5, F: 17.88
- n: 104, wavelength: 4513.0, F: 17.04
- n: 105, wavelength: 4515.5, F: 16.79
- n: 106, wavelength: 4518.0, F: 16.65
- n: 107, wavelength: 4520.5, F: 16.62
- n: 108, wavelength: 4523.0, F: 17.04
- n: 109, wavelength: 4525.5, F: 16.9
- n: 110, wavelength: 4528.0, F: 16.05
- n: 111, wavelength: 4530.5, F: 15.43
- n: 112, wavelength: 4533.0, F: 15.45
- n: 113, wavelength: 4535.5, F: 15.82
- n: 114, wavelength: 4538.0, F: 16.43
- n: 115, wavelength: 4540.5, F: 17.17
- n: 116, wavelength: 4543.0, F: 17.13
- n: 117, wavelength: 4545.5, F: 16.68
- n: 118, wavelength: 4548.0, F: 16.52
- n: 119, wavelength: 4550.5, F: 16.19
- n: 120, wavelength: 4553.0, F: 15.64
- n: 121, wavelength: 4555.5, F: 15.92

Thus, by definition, -3.8 A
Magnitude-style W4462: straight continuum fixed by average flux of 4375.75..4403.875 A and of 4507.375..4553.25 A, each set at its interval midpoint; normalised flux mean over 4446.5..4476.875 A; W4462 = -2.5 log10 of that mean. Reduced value -0.05 mag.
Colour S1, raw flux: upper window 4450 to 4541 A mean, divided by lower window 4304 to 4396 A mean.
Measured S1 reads 1.2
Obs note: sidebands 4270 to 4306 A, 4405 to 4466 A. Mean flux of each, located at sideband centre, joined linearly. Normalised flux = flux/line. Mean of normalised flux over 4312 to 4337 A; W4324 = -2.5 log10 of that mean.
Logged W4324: -0.09 mag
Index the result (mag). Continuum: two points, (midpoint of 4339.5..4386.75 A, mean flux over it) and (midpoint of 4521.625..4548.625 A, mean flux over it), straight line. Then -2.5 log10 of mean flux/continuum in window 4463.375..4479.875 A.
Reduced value -0.063 mag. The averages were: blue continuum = 14.2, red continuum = 16.4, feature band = 16.5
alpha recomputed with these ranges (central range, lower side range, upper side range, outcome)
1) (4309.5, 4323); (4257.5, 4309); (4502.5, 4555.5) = -0.99 A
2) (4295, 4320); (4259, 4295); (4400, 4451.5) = 2.87 A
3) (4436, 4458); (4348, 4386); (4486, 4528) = 0.17 A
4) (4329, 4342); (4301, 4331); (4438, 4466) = -0.83 A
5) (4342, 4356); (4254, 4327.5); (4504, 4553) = -0.17 A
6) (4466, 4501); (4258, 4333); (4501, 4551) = -1.37 A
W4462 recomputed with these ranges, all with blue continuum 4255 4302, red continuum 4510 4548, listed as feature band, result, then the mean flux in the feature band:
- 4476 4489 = -0.05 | 16.6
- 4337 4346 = 0.06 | 12.9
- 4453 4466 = 0.03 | 15.1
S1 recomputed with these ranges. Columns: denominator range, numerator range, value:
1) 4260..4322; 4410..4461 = 1.23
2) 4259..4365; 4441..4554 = 1.26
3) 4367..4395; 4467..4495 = 1.22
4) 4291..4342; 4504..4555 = 1.31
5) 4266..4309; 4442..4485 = 1.33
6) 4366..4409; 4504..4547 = 1.20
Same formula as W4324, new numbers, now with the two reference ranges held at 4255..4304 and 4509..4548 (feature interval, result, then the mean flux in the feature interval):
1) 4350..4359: -0.06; 14.5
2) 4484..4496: -0.06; 16.9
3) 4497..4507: -0.12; 18.1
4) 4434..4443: -0.04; 15.7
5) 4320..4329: -0.03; 13.6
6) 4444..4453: -0.09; 16.6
